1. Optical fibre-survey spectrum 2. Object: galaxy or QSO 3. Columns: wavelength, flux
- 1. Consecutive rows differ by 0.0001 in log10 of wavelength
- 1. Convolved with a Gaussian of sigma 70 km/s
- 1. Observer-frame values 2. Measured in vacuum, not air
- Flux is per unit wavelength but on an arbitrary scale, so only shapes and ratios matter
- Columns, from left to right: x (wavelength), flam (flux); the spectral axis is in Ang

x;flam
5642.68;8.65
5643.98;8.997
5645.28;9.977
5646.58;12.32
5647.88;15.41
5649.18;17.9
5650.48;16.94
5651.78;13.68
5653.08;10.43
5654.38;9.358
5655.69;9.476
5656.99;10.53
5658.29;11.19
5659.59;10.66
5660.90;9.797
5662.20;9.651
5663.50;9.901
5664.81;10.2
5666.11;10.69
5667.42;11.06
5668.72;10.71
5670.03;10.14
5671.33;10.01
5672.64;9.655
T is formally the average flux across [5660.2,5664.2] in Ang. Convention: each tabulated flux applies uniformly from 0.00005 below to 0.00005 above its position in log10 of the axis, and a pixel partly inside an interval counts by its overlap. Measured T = 9.78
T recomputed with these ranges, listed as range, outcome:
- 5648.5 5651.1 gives 17.4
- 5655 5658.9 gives 10.4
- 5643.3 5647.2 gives 10.4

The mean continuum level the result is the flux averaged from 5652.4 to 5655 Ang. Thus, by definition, 9.96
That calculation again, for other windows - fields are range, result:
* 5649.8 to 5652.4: 15.4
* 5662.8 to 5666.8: 10.3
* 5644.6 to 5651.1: 14.5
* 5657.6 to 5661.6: 10.5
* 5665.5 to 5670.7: 10.6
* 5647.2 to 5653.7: 14.9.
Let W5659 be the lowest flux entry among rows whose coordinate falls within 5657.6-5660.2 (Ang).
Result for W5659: 10.66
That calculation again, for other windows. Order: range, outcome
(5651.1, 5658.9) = 9.358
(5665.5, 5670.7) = 10.14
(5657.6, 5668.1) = 9.651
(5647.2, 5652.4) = 13.68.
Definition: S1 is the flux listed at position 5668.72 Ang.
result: 10.71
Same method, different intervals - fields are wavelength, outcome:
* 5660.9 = 9.797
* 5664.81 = 10.2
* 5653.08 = 10.43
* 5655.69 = 9.476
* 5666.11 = 10.69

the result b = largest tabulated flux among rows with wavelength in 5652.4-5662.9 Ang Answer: 11.19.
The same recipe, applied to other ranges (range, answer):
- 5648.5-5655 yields 17.9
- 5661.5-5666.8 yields 10.69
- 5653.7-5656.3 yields 9.476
